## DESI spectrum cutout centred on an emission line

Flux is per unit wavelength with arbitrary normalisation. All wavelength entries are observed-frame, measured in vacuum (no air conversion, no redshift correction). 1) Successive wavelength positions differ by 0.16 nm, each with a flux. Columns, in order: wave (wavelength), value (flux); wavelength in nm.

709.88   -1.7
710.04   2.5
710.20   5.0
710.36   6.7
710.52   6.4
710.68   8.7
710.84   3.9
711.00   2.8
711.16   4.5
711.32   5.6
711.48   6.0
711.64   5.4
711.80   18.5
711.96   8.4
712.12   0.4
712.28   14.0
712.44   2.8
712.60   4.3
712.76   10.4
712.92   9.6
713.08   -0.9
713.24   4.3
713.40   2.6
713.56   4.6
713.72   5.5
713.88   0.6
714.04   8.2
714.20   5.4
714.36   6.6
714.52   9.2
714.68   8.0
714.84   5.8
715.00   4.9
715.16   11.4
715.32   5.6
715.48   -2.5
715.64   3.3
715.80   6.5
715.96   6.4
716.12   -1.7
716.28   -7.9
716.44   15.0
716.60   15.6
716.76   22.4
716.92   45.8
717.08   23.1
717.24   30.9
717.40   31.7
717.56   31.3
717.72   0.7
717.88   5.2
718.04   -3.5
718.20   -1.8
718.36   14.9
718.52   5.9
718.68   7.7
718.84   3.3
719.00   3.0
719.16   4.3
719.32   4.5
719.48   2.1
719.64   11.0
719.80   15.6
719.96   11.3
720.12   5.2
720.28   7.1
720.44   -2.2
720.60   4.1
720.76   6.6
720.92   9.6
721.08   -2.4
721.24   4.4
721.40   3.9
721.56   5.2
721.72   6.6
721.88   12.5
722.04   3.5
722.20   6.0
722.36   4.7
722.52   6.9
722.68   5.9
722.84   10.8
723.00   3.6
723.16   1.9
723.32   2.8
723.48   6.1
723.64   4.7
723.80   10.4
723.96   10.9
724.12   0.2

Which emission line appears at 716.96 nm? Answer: [O II]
